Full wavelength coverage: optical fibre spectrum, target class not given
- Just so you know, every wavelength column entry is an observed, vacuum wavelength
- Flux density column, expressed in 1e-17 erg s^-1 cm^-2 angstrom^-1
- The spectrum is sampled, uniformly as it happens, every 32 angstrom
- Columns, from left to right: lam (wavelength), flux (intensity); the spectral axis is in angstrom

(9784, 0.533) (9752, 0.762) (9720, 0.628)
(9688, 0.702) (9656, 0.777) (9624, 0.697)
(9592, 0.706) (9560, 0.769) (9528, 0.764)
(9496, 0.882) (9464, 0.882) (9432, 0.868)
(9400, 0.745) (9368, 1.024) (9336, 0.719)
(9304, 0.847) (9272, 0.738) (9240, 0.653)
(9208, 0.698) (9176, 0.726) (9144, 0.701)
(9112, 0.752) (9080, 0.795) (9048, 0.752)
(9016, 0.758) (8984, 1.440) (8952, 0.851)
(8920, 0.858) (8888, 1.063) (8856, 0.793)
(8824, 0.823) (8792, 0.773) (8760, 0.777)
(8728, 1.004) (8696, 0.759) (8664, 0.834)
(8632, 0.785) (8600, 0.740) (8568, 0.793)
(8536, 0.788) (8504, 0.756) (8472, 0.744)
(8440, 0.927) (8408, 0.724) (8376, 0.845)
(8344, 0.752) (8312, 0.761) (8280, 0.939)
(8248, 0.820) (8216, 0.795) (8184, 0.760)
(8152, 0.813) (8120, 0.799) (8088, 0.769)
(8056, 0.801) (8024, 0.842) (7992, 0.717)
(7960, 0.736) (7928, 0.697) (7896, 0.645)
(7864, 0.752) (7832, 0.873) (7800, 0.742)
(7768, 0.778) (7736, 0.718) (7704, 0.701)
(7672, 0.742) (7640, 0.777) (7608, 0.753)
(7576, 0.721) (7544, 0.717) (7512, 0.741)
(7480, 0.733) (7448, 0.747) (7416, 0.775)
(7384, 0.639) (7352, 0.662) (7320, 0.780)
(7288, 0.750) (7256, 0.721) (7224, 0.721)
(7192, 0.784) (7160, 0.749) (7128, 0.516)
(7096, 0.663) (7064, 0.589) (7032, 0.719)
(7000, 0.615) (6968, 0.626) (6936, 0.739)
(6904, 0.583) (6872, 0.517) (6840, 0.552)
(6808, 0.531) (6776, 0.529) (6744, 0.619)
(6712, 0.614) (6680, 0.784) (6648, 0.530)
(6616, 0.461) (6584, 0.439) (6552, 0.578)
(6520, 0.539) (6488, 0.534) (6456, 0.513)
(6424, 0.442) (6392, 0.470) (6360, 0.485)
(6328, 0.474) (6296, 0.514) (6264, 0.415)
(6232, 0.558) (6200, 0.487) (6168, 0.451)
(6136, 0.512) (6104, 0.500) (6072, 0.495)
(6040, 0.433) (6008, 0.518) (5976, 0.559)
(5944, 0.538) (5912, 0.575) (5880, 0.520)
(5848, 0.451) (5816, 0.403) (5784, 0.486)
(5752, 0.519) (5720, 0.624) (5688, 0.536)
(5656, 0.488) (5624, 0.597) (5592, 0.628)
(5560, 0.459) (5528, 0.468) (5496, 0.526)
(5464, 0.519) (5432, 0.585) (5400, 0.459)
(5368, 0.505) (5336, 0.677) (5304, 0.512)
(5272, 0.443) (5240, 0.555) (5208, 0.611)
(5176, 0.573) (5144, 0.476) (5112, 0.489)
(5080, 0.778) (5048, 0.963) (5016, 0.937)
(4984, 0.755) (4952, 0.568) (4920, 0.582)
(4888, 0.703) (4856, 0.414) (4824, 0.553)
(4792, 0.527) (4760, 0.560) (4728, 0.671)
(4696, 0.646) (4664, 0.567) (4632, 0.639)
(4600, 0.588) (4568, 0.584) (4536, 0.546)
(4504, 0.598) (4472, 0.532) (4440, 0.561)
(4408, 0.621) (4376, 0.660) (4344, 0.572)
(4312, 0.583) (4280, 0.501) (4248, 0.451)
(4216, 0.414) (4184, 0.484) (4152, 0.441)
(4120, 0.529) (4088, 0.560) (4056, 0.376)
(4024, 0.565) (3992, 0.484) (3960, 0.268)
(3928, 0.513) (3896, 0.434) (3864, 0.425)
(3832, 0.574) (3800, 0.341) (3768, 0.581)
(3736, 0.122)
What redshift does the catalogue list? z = 0.794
